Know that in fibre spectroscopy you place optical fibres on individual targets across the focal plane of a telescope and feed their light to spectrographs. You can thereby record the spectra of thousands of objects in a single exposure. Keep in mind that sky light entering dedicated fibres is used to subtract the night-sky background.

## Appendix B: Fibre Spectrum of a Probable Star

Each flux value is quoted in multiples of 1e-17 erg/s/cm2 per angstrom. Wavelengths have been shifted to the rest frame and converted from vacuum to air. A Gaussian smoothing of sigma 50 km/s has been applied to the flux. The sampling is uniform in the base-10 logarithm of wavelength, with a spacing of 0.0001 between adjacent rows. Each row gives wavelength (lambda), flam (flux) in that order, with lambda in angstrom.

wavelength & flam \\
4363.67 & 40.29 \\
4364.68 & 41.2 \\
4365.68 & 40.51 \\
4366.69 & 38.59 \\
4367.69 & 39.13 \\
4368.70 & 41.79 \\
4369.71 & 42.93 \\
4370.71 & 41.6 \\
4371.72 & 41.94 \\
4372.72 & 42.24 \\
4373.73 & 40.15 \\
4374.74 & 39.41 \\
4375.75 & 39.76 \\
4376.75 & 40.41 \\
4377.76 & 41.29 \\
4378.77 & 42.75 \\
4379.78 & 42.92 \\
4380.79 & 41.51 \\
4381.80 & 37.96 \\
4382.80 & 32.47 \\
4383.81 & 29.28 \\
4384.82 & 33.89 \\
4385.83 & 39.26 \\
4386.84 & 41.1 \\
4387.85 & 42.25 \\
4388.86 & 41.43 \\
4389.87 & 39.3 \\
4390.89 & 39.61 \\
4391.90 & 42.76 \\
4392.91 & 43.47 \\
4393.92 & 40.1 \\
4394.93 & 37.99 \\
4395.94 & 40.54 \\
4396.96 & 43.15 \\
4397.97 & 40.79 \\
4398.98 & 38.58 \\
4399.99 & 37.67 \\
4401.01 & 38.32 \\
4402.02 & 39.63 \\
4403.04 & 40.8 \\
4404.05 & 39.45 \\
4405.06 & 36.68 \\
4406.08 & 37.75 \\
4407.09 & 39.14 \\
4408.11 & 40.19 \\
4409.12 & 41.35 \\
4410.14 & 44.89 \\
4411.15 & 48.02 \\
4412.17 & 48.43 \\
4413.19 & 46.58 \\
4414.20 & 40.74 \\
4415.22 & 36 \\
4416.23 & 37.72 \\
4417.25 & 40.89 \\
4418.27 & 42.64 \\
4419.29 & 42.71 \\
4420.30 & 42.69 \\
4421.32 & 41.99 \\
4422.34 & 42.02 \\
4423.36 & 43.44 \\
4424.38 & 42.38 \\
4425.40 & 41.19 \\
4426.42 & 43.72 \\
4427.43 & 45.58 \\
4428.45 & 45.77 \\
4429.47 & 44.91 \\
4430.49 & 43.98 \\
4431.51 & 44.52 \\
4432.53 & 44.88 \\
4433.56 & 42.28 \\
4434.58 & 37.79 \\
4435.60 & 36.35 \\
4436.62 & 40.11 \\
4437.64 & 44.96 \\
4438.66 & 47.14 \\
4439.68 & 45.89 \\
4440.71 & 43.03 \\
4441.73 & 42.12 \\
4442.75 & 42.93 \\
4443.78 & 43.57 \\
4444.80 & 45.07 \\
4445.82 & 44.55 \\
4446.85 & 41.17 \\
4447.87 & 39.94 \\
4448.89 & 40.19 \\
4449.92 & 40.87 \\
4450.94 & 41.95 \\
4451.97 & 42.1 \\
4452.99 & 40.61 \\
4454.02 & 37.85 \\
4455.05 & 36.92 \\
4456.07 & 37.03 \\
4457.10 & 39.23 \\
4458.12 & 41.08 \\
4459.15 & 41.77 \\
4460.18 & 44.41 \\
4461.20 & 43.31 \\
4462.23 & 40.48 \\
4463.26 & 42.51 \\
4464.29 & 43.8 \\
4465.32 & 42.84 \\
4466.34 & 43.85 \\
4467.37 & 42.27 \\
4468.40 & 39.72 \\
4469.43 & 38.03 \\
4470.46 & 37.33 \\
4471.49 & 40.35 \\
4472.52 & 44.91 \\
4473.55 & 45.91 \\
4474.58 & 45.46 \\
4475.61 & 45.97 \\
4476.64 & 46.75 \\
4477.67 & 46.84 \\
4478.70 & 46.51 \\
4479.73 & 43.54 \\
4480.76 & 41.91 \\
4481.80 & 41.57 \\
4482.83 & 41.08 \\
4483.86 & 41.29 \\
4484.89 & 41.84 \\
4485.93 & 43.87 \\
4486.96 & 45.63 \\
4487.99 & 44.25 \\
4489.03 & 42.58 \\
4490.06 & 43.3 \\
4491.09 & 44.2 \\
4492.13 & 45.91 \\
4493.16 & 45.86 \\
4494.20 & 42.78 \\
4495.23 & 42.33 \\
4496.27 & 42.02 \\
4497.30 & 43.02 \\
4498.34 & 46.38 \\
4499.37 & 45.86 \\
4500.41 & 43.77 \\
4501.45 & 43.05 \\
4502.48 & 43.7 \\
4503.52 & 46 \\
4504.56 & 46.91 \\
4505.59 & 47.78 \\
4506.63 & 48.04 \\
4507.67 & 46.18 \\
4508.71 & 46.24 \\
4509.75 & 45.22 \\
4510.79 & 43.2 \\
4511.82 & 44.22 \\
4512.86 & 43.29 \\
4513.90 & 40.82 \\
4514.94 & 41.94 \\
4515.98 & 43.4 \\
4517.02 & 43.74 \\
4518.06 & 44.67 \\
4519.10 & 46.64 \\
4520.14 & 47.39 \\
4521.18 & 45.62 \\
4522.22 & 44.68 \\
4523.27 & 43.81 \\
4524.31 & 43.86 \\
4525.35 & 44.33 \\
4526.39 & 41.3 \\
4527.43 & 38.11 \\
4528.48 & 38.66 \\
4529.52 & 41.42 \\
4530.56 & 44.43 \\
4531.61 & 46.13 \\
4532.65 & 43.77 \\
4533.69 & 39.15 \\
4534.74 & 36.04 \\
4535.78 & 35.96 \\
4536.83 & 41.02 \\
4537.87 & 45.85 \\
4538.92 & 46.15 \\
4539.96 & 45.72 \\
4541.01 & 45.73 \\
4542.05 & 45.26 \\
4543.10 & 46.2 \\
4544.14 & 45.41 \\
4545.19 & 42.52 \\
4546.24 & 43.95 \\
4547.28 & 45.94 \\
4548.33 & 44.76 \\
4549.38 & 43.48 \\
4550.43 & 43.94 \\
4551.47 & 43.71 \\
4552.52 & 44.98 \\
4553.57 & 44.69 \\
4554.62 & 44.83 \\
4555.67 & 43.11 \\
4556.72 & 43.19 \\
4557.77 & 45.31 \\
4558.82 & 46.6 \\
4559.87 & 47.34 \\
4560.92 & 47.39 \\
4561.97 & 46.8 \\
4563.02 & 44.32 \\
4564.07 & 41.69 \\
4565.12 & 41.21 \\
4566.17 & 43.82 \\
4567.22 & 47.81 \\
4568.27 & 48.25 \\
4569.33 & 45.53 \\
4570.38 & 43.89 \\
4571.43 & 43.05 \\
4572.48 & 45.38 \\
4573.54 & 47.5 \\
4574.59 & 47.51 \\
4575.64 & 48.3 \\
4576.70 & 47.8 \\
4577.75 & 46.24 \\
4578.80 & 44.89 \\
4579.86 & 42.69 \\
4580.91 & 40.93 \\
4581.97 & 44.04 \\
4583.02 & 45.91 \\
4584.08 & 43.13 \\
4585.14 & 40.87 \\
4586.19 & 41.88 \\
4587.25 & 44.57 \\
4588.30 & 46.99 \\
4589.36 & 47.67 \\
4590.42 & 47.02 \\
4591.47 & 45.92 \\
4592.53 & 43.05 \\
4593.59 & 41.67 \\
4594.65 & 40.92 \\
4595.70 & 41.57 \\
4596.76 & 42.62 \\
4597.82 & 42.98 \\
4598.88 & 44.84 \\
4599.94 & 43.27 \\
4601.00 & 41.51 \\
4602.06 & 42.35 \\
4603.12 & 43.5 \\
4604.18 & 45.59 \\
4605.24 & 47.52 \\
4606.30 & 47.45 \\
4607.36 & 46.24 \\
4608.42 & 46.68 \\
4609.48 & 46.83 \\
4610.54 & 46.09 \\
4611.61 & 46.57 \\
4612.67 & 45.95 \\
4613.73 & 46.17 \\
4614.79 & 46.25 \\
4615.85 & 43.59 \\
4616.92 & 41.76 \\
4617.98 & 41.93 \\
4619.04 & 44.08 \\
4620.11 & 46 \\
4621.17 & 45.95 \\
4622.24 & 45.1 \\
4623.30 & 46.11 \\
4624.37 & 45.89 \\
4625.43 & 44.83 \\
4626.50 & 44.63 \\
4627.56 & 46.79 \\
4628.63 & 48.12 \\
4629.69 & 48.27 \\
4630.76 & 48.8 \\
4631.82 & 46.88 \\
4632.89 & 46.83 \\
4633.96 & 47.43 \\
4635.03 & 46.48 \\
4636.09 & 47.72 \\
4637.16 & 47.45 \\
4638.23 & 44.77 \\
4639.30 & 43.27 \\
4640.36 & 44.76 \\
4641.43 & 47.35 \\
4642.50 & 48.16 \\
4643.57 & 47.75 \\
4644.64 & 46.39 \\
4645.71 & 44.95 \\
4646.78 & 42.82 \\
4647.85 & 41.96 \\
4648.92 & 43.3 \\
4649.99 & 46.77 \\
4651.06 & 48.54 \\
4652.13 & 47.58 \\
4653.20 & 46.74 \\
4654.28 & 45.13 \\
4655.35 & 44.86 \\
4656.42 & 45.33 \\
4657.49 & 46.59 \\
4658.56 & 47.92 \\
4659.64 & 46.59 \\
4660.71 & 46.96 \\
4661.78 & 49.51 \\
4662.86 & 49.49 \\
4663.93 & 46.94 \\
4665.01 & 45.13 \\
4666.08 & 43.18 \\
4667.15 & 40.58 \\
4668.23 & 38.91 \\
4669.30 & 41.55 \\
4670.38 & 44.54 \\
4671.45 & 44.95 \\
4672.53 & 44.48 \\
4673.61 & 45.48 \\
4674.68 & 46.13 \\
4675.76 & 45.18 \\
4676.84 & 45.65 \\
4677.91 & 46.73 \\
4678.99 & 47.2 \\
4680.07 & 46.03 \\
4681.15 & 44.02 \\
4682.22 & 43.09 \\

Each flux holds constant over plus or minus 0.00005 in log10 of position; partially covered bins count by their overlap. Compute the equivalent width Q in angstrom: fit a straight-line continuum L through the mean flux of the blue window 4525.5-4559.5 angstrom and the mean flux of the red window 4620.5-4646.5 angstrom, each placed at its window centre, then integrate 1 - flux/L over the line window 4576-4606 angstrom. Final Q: 0.6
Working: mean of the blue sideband 43.4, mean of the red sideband 46.4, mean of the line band 44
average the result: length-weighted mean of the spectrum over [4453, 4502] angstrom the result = 42.8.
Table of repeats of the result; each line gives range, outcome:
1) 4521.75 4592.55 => 44.2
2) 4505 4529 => 44.1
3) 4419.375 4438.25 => 42.7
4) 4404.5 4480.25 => 42.3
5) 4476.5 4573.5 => 44.1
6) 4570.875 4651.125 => 45.2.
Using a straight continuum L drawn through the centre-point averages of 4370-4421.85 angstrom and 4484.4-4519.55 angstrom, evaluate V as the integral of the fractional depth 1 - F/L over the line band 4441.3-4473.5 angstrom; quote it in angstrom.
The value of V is 0.96 angstrom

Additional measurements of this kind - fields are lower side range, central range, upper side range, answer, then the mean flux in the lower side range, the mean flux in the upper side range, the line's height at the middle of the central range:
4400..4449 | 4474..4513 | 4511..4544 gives -1.4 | 42.2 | 43.2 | 42.9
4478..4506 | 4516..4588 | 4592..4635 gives 0.5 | 44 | 45.1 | 44.5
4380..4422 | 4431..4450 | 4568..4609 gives -0.6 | 40.3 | 44.6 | 41.2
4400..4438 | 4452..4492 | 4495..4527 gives 0.9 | 41.8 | 44.5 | 43.4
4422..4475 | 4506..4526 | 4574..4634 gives -0.5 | 42.2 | 45.1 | 43.4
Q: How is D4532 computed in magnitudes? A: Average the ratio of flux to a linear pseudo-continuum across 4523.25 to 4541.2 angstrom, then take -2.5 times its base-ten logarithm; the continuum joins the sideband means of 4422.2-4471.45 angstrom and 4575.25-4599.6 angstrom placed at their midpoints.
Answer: 0.03 mag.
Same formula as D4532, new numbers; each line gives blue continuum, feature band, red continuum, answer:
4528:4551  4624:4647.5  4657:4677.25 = -0.038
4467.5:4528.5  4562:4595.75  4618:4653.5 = 0.012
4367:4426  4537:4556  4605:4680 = -0.024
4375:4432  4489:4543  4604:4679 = -0.015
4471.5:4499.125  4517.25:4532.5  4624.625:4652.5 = 0.023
